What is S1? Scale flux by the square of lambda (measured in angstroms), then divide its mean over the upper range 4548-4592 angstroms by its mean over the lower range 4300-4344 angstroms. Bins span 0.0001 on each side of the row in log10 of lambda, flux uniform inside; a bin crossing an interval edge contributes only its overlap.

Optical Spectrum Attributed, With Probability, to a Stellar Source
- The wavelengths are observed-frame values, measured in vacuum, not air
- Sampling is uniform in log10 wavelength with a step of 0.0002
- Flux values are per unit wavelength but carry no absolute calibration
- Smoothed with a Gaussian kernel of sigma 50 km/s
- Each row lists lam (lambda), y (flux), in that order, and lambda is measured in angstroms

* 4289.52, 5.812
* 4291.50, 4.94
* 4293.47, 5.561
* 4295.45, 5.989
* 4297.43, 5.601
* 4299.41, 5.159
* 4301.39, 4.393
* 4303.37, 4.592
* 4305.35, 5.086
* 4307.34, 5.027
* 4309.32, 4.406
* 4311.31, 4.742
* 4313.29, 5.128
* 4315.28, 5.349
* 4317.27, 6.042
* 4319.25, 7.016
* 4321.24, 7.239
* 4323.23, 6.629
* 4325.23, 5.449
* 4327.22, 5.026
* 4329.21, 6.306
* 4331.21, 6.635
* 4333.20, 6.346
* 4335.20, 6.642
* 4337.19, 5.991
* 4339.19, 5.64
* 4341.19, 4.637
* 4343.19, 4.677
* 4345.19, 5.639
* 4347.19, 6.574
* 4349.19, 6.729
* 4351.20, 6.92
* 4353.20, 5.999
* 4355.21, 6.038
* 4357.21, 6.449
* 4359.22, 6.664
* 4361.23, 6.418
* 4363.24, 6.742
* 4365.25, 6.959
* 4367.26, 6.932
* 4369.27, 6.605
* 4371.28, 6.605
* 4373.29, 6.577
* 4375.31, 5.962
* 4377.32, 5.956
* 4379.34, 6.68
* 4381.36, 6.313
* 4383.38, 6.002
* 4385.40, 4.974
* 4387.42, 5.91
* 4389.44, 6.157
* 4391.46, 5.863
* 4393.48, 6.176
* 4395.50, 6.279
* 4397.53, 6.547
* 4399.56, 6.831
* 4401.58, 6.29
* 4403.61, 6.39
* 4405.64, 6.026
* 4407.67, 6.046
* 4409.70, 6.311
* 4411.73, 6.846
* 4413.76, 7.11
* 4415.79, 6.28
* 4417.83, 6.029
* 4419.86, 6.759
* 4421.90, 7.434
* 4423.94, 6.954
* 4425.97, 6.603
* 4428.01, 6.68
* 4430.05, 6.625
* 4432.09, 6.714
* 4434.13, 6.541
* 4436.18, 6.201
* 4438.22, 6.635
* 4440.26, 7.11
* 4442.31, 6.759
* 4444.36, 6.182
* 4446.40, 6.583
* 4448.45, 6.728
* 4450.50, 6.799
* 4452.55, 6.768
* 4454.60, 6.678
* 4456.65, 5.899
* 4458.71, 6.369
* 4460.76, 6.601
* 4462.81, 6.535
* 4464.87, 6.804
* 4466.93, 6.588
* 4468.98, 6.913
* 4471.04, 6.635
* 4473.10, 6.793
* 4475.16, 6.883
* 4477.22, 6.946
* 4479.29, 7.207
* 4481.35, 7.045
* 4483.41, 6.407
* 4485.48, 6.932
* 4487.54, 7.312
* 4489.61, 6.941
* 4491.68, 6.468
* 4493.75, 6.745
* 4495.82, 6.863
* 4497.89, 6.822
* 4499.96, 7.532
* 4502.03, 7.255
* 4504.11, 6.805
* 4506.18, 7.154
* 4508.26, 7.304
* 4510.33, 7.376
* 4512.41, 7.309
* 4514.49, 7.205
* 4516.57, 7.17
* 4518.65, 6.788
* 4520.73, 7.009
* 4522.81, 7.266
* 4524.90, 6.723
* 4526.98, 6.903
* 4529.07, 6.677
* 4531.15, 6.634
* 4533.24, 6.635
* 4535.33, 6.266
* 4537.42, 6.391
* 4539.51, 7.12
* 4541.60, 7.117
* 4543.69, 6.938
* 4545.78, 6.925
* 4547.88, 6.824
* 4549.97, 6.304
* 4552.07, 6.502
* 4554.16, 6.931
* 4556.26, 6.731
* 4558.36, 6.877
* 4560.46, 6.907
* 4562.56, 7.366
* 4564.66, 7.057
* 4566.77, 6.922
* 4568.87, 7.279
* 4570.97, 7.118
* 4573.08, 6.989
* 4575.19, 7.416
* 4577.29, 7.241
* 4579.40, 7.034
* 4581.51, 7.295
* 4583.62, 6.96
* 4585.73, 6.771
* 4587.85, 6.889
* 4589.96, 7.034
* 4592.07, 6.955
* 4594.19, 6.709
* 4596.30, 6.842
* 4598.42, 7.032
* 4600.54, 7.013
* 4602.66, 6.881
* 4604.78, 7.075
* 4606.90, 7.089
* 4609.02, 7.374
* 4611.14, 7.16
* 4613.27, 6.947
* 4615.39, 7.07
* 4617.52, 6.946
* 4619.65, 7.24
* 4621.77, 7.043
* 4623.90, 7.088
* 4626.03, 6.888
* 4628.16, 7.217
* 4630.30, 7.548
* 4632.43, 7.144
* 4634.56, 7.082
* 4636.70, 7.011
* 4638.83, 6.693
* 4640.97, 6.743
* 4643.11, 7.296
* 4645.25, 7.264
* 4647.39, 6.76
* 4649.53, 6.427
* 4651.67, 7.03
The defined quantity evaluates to 1.39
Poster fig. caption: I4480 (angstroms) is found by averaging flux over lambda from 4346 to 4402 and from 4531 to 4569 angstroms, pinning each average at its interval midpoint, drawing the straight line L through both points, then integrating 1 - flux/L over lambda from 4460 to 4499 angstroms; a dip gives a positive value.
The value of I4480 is -1.1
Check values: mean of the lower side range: 6.36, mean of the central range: 6.82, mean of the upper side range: 6.82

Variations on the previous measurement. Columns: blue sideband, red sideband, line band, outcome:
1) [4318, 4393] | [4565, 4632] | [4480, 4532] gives -1.9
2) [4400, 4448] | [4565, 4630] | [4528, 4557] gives 0.8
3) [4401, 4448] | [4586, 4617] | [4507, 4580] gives -1.0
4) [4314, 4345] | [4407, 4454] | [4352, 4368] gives -0.9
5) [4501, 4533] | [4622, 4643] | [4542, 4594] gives 0.5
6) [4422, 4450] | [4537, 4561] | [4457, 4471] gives 0.2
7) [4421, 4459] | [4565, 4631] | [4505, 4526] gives -0.9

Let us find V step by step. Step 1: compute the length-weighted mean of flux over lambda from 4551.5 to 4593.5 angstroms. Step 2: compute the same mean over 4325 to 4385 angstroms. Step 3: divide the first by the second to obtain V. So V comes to 1.1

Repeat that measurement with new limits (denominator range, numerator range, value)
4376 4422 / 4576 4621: 1.12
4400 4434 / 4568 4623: 1.07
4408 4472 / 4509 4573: 1.04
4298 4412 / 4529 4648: 1.16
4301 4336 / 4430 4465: 1.16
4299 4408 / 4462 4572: 1.15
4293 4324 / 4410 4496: 1.22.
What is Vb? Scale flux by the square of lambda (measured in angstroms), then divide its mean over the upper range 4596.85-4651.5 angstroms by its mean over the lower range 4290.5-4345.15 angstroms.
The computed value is 1.45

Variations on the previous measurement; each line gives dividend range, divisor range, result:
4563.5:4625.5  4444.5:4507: 1.09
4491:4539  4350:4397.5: 1.17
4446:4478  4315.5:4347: 1.18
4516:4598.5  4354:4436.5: 1.16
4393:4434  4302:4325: 1.24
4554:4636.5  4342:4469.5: 1.19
